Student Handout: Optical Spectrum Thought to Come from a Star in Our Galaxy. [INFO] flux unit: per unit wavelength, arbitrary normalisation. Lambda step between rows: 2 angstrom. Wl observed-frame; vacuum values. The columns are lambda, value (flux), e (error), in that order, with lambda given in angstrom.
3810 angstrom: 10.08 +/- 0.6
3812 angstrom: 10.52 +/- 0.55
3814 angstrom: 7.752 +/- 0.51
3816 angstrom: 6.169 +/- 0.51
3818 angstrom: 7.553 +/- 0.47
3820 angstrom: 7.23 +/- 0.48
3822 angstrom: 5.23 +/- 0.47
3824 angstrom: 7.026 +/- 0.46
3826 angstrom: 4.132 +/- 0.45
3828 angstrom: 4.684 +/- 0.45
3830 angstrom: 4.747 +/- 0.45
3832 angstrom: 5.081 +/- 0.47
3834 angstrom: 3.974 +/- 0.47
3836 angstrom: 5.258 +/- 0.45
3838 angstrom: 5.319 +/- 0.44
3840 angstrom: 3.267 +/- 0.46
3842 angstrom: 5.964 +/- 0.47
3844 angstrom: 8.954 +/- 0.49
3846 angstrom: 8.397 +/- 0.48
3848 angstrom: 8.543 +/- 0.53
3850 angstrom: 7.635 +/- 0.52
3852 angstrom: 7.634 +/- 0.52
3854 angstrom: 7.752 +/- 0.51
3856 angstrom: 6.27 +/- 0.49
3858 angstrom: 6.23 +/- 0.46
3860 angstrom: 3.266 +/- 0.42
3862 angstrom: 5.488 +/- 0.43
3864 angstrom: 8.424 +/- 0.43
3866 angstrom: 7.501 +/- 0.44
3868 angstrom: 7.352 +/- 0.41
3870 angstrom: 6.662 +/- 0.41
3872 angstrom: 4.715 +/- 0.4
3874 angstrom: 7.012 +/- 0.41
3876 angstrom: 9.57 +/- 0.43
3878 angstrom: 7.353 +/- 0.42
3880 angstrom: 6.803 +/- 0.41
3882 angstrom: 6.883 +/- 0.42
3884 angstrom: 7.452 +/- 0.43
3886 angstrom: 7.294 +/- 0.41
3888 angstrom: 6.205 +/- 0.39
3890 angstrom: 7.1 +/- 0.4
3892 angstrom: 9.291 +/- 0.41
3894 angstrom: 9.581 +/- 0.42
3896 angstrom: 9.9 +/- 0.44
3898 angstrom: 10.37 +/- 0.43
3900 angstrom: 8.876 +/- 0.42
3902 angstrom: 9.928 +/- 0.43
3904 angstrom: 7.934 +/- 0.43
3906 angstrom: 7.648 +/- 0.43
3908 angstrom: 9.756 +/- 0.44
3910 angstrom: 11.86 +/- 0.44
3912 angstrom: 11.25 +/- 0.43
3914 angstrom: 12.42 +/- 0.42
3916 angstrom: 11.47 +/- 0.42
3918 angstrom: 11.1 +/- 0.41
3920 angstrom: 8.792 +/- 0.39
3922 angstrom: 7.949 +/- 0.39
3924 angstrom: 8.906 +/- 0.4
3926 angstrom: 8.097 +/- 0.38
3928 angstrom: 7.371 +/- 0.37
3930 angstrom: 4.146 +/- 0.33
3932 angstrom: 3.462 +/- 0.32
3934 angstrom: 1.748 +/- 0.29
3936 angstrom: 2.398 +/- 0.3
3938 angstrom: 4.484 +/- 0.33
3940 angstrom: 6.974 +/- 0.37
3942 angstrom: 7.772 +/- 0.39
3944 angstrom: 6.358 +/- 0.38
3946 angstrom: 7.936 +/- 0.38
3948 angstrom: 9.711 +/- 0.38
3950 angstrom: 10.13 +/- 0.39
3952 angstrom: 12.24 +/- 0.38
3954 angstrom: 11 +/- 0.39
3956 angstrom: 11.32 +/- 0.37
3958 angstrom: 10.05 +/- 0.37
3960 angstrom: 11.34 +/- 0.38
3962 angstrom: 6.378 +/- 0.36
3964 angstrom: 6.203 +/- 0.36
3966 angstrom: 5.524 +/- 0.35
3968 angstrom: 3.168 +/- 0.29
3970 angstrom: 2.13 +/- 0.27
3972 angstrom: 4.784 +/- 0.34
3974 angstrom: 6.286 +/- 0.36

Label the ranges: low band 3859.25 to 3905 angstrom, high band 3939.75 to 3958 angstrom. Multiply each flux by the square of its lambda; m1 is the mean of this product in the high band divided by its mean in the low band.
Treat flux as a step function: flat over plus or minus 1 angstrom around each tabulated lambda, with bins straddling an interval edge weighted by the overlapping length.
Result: 1.28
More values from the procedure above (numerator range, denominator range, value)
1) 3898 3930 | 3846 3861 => 1.41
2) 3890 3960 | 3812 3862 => 1.44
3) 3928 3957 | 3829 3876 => 1.17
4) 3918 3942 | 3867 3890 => 0.90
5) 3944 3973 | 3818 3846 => 1.50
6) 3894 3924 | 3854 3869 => 1.57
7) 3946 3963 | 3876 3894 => 1.39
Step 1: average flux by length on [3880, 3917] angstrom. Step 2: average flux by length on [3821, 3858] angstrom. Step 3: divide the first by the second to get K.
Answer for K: 1.49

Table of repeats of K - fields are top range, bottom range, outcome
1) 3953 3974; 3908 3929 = 0.72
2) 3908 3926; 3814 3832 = 1.74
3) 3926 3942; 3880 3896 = 0.62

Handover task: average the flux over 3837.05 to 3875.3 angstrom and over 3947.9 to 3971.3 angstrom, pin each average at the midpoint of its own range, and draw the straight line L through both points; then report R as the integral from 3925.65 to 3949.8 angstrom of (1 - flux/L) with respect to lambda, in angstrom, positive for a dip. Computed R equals 5.9 angstrom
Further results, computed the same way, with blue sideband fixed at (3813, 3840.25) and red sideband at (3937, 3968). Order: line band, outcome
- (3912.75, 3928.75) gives -4.11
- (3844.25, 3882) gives -4.15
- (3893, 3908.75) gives -4.47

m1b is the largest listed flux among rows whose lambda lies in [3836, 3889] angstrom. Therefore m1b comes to 9.57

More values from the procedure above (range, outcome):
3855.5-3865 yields 8.424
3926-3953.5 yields 12.24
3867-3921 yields 12.42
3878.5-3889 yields 7.452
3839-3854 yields 8.954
